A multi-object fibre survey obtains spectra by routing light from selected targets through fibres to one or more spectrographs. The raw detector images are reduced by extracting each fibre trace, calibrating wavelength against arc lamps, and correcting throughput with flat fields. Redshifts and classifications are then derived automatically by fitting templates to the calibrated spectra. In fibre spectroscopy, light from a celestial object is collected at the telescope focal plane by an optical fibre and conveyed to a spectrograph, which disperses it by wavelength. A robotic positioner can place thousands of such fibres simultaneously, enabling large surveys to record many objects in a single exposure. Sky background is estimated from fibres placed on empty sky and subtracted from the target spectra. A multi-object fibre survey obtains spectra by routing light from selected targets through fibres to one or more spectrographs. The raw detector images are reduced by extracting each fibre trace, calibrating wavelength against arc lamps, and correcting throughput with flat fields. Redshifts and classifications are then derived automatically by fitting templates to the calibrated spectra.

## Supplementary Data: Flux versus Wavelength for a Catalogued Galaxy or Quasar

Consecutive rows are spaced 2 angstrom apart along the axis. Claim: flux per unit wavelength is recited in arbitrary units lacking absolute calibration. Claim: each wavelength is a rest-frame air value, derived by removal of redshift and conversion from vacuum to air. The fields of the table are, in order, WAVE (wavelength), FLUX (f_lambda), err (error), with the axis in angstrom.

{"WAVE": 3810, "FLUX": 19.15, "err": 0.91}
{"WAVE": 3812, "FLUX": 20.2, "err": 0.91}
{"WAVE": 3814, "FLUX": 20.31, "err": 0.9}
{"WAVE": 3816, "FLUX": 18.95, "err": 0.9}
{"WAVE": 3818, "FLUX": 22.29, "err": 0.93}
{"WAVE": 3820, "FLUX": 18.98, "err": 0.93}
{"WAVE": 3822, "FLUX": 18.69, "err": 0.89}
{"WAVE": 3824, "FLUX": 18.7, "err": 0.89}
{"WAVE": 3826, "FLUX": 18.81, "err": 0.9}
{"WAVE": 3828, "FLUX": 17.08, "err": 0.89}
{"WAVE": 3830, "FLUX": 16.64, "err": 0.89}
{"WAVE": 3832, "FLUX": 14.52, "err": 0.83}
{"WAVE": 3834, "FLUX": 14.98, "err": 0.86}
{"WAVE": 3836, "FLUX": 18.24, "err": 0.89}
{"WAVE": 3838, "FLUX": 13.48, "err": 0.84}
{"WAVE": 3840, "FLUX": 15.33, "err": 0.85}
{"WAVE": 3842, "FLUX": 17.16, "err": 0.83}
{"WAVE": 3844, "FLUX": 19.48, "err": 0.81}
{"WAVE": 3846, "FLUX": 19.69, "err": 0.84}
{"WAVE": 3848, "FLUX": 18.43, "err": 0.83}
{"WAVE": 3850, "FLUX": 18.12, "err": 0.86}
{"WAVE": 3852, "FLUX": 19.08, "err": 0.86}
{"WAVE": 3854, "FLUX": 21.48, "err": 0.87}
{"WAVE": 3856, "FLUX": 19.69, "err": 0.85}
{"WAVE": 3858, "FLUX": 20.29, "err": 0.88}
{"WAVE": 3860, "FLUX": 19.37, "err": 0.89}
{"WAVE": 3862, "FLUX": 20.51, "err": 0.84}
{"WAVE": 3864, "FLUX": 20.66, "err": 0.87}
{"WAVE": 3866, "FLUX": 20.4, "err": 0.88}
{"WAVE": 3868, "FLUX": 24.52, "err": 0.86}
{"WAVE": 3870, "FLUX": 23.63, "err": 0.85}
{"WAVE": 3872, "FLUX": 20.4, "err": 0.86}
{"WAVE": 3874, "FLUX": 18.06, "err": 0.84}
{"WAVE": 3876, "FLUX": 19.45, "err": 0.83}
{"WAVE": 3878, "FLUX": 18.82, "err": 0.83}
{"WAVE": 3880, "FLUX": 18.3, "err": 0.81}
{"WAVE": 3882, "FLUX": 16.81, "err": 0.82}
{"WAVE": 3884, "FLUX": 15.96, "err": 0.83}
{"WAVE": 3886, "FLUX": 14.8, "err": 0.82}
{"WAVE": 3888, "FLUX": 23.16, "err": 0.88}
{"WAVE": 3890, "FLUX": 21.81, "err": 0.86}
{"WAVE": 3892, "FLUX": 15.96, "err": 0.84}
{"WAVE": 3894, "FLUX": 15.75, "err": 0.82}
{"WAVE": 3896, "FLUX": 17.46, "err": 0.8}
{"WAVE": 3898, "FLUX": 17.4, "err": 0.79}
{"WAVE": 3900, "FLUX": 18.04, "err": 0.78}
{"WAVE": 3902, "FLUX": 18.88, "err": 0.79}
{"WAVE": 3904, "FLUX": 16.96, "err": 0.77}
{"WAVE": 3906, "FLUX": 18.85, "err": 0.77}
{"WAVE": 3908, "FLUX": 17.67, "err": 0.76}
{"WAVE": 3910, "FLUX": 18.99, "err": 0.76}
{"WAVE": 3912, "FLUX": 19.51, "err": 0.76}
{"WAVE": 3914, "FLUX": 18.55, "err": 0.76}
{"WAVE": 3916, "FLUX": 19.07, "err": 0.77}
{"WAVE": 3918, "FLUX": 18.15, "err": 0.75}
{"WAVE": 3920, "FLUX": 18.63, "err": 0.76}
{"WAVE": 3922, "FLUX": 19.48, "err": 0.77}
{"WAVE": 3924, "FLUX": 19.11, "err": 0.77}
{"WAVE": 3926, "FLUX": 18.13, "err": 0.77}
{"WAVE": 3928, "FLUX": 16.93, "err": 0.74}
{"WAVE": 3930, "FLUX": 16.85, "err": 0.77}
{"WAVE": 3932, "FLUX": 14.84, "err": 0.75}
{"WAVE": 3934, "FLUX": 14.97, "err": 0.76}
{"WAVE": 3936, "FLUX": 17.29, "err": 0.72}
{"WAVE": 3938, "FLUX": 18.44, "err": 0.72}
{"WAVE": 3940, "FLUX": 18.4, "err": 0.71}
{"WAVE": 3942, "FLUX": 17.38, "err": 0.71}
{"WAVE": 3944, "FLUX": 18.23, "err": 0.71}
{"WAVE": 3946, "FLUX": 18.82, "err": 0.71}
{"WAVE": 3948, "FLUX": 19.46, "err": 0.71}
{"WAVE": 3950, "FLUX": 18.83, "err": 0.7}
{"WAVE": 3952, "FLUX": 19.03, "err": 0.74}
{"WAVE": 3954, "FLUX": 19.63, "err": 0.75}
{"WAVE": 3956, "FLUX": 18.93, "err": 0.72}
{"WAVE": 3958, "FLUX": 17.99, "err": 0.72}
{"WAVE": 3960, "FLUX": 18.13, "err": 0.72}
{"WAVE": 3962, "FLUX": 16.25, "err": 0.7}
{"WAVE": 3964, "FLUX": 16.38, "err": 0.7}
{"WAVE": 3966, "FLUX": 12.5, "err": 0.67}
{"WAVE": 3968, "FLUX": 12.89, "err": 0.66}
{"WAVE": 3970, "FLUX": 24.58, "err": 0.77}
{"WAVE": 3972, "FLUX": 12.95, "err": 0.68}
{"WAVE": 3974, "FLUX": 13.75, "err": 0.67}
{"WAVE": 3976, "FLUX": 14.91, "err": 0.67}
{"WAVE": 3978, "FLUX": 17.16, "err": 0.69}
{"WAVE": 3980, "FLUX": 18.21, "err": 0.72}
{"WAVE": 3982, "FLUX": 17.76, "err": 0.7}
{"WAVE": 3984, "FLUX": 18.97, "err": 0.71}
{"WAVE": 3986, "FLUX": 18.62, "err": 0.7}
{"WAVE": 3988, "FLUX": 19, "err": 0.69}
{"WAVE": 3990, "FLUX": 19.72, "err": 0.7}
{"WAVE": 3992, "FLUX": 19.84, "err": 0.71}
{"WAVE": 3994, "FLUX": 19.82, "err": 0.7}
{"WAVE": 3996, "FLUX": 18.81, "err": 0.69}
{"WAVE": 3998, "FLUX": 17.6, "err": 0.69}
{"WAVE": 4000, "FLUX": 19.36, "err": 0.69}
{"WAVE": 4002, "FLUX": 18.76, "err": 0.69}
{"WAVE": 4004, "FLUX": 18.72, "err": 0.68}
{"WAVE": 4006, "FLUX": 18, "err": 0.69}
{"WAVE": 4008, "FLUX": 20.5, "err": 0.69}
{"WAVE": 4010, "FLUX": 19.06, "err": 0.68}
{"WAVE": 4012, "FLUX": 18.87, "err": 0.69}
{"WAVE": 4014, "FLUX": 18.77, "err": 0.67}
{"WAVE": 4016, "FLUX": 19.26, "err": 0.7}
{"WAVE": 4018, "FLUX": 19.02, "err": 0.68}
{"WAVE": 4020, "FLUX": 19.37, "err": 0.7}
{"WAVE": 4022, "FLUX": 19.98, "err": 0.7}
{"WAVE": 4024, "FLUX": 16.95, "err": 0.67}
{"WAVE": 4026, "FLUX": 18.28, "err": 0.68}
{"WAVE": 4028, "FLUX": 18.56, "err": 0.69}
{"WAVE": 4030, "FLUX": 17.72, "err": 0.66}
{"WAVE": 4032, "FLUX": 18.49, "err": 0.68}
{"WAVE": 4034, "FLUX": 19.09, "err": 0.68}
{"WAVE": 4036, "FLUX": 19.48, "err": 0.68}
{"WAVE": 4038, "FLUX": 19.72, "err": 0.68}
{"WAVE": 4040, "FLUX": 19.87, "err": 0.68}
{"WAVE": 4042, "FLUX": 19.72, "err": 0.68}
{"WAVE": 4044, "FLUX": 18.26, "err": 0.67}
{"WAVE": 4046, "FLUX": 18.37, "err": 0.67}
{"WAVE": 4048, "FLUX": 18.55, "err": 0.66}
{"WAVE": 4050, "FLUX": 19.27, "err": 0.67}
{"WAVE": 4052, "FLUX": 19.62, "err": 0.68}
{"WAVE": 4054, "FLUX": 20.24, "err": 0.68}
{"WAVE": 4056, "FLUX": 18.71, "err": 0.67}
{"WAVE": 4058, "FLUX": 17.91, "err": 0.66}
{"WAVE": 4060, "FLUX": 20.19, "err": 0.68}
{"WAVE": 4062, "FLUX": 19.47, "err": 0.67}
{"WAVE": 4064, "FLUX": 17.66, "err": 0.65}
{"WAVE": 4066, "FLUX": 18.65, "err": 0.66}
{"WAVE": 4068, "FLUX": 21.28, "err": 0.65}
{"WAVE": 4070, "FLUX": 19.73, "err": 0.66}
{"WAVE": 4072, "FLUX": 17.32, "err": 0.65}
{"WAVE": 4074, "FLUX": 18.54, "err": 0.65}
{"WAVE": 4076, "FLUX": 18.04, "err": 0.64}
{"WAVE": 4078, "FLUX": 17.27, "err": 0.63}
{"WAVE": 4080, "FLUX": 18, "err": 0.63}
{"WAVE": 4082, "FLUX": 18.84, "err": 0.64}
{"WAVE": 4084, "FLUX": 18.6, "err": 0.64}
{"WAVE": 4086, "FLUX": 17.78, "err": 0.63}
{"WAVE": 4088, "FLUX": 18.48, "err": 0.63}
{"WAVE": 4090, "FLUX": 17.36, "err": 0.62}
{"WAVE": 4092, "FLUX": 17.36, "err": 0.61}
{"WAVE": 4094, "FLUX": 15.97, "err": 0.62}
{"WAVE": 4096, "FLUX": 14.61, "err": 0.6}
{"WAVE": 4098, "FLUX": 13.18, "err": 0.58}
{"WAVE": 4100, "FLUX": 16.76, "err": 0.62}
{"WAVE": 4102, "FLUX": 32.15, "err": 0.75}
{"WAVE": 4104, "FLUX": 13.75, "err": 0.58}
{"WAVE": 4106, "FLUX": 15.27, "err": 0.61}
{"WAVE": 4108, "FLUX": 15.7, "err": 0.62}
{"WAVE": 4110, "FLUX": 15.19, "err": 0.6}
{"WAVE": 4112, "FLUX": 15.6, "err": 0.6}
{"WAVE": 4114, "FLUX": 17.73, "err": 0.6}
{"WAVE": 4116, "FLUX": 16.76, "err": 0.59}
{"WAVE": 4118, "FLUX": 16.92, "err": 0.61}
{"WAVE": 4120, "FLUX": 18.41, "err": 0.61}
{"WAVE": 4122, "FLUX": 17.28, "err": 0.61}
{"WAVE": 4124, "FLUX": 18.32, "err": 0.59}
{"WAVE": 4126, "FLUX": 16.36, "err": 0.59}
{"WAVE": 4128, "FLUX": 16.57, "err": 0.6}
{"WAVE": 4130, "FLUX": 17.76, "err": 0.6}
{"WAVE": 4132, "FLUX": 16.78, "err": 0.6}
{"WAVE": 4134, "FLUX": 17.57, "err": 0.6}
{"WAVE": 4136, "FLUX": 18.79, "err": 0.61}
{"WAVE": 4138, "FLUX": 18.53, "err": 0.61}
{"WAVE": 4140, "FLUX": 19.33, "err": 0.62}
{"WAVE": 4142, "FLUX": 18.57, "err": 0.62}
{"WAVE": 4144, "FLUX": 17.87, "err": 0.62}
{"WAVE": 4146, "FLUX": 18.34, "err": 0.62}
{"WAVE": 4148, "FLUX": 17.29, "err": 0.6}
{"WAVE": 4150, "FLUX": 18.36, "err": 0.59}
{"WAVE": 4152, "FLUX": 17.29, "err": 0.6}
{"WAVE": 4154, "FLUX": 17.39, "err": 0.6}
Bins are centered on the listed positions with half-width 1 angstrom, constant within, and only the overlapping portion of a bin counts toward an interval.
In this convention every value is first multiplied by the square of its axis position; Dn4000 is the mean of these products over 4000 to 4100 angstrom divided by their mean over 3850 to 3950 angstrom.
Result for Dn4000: 1.07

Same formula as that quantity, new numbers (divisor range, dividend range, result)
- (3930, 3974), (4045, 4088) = 1.15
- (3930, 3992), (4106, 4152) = 1.08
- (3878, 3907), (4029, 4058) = 1.15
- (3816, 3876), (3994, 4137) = 1.08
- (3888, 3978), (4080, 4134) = 1.07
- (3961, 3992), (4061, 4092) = 1.14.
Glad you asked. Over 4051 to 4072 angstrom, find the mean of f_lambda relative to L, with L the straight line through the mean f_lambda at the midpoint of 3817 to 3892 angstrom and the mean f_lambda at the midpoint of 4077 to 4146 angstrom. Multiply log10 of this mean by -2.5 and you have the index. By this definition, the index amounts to -0.09 mag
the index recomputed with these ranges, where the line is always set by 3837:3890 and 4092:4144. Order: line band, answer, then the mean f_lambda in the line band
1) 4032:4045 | -0.08 mag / 19.3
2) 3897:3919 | 0.03 mag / 18.4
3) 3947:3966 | 0.03 mag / 18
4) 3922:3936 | 0.10 mag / 17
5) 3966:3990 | 0.08 mag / 17.1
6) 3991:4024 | -0.05 mag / 19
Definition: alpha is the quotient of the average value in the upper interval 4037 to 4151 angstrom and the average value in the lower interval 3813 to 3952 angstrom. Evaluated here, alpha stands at 0.98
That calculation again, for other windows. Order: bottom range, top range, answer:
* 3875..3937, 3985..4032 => 1.05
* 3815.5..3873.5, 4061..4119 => 0.94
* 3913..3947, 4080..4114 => 0.97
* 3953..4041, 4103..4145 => 0.94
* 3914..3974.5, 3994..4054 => 1.08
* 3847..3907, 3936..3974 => 0.92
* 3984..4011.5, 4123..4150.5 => 0.94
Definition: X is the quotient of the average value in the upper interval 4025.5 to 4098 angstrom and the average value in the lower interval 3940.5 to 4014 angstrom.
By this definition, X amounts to 1.02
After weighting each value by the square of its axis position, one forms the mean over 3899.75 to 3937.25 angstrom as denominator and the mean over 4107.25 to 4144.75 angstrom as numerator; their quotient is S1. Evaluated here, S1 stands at 1.07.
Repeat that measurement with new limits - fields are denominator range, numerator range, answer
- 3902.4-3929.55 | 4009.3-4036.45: 1.07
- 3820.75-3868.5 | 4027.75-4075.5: 1.14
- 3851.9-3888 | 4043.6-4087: 1.05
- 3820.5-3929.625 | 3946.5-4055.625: 1.06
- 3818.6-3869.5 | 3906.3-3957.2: 1.02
